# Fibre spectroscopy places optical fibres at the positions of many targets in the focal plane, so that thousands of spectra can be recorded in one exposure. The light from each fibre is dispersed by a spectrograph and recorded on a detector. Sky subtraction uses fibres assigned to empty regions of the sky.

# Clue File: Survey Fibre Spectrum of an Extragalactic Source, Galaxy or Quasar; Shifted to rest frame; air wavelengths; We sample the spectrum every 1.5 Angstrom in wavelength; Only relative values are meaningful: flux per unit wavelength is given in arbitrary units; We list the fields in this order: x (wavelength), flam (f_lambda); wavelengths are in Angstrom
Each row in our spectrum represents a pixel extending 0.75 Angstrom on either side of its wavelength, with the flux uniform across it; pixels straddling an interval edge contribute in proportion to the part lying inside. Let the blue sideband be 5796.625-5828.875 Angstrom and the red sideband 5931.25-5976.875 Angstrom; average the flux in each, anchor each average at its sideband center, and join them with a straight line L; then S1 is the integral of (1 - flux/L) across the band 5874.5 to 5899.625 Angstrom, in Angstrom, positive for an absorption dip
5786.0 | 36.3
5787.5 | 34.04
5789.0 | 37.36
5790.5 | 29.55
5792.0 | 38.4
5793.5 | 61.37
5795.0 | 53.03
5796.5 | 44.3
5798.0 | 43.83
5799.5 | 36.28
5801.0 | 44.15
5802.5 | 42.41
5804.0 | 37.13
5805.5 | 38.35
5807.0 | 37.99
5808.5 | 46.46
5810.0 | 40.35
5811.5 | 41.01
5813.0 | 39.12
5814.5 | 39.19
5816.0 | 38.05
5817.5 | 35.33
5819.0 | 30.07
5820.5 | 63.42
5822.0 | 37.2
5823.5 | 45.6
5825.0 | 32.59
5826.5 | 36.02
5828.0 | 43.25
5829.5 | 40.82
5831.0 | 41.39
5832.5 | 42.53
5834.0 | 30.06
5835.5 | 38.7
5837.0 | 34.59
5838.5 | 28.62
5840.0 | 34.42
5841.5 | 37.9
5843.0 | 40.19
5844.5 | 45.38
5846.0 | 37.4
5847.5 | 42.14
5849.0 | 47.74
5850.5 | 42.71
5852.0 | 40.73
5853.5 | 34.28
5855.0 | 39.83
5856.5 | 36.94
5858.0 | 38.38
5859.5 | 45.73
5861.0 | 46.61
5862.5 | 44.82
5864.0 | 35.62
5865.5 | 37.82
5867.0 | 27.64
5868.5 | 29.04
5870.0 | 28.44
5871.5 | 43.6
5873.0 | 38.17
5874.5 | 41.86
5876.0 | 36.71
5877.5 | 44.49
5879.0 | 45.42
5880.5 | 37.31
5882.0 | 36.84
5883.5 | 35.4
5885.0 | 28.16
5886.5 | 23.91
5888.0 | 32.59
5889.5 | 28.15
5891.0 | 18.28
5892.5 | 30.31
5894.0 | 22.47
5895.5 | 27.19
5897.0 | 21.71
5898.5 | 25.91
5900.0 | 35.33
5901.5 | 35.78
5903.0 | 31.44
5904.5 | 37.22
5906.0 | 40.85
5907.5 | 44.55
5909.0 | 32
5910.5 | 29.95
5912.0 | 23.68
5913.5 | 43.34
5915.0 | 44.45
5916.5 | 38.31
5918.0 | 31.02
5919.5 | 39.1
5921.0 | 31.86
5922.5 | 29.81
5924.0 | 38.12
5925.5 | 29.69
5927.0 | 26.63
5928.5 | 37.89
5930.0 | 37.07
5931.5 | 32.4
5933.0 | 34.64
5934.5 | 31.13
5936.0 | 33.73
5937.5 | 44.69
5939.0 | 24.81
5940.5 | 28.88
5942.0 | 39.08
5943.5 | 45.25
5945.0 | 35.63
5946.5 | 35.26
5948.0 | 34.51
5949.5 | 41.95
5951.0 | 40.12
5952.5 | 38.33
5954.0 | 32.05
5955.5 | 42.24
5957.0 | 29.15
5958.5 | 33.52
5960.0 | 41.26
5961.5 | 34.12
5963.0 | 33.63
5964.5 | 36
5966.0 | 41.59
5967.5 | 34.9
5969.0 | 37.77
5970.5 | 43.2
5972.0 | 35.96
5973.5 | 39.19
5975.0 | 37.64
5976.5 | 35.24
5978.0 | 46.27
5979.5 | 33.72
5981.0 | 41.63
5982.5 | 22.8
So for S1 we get 4.6 Angstrom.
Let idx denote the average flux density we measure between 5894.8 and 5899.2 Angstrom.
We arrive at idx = 24.9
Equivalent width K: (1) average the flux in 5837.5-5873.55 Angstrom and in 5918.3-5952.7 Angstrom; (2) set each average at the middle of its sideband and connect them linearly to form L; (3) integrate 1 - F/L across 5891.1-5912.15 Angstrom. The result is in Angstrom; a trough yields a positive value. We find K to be 3.1 Angstrom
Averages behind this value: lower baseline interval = 38.5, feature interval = 31.1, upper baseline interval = 35.1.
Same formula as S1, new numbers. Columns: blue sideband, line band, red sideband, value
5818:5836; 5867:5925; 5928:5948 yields 5.4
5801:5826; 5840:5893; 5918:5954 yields 1.3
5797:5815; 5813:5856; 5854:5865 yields 1.6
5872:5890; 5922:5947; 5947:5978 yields 1.6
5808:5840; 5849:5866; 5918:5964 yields -1.2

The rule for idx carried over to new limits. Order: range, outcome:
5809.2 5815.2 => 40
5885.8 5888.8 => 28.3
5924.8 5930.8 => 32.8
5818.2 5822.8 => 43.5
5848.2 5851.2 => 45.2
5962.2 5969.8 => 36.8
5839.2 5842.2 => 36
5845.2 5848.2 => 39.8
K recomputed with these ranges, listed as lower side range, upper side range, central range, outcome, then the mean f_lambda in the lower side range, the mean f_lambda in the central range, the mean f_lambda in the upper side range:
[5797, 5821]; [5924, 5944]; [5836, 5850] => 0.0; 40.6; 38.8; 34.3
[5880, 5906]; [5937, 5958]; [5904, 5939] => -1.8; 30.1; 35.1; 36.4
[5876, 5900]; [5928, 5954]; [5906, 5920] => -1.3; 30.9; 36.5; 36.1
